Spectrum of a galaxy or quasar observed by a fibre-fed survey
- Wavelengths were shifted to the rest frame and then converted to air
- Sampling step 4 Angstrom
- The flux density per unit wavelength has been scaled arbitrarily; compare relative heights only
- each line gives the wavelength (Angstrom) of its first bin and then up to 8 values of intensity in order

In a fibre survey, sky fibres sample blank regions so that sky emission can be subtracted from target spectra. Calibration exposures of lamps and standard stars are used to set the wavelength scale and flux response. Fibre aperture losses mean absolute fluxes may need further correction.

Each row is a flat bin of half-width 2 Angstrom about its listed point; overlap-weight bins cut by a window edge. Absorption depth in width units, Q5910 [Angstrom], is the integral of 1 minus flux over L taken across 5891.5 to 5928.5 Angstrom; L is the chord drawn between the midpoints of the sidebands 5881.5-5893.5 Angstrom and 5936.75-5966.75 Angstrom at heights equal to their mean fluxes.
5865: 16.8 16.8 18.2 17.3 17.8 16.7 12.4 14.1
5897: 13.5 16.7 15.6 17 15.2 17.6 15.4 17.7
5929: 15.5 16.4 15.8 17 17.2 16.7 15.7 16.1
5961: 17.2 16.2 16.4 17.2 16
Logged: -1.0 Angstrom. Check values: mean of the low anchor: 14.9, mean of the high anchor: 16.5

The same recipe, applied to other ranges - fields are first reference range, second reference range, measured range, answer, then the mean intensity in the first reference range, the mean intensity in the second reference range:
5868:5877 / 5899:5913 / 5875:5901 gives 2.38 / 17.5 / 16.3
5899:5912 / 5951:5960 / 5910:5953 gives -0.65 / 16.3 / 16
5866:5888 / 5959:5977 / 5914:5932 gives 0.45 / 17.1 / 16.7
